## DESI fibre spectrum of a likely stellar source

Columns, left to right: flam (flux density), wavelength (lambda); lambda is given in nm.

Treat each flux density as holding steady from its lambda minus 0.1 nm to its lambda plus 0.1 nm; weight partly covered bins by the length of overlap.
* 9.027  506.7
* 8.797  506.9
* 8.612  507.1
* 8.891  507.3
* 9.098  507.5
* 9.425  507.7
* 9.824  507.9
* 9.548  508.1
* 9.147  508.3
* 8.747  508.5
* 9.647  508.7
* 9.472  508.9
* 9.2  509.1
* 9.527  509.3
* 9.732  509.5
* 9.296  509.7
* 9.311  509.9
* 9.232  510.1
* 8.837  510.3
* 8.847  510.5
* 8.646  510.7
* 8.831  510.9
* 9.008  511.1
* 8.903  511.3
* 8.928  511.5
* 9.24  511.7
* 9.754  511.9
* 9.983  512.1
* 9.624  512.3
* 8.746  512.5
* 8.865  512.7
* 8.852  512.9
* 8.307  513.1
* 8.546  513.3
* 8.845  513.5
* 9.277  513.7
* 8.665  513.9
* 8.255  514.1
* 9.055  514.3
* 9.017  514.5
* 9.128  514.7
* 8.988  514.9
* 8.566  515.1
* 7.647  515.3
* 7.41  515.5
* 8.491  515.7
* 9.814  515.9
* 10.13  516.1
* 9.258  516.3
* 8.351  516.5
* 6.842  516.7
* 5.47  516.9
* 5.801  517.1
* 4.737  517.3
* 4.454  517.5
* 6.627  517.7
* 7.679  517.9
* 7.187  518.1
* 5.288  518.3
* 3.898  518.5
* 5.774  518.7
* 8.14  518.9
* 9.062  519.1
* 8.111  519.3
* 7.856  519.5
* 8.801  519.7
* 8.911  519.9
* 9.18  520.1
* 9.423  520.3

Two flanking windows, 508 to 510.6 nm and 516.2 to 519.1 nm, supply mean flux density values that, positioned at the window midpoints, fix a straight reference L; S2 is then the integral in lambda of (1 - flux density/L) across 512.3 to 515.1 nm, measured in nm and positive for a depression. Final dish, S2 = -0.37 nm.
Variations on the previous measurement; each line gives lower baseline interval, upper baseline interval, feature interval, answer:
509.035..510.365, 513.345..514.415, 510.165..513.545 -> 0.02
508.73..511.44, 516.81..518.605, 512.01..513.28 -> -0.16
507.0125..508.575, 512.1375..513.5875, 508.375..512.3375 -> -0.09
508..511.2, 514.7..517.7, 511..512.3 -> -0.10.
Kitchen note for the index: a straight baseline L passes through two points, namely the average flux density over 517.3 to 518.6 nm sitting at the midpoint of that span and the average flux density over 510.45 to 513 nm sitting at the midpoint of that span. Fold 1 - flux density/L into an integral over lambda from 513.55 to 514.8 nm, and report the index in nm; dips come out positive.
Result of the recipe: -0.179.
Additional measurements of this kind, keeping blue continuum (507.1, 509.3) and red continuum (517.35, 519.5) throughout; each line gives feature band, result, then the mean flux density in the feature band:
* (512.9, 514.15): -0.12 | 8.68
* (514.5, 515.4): -0.13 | 8.63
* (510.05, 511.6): -0.05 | 8.89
